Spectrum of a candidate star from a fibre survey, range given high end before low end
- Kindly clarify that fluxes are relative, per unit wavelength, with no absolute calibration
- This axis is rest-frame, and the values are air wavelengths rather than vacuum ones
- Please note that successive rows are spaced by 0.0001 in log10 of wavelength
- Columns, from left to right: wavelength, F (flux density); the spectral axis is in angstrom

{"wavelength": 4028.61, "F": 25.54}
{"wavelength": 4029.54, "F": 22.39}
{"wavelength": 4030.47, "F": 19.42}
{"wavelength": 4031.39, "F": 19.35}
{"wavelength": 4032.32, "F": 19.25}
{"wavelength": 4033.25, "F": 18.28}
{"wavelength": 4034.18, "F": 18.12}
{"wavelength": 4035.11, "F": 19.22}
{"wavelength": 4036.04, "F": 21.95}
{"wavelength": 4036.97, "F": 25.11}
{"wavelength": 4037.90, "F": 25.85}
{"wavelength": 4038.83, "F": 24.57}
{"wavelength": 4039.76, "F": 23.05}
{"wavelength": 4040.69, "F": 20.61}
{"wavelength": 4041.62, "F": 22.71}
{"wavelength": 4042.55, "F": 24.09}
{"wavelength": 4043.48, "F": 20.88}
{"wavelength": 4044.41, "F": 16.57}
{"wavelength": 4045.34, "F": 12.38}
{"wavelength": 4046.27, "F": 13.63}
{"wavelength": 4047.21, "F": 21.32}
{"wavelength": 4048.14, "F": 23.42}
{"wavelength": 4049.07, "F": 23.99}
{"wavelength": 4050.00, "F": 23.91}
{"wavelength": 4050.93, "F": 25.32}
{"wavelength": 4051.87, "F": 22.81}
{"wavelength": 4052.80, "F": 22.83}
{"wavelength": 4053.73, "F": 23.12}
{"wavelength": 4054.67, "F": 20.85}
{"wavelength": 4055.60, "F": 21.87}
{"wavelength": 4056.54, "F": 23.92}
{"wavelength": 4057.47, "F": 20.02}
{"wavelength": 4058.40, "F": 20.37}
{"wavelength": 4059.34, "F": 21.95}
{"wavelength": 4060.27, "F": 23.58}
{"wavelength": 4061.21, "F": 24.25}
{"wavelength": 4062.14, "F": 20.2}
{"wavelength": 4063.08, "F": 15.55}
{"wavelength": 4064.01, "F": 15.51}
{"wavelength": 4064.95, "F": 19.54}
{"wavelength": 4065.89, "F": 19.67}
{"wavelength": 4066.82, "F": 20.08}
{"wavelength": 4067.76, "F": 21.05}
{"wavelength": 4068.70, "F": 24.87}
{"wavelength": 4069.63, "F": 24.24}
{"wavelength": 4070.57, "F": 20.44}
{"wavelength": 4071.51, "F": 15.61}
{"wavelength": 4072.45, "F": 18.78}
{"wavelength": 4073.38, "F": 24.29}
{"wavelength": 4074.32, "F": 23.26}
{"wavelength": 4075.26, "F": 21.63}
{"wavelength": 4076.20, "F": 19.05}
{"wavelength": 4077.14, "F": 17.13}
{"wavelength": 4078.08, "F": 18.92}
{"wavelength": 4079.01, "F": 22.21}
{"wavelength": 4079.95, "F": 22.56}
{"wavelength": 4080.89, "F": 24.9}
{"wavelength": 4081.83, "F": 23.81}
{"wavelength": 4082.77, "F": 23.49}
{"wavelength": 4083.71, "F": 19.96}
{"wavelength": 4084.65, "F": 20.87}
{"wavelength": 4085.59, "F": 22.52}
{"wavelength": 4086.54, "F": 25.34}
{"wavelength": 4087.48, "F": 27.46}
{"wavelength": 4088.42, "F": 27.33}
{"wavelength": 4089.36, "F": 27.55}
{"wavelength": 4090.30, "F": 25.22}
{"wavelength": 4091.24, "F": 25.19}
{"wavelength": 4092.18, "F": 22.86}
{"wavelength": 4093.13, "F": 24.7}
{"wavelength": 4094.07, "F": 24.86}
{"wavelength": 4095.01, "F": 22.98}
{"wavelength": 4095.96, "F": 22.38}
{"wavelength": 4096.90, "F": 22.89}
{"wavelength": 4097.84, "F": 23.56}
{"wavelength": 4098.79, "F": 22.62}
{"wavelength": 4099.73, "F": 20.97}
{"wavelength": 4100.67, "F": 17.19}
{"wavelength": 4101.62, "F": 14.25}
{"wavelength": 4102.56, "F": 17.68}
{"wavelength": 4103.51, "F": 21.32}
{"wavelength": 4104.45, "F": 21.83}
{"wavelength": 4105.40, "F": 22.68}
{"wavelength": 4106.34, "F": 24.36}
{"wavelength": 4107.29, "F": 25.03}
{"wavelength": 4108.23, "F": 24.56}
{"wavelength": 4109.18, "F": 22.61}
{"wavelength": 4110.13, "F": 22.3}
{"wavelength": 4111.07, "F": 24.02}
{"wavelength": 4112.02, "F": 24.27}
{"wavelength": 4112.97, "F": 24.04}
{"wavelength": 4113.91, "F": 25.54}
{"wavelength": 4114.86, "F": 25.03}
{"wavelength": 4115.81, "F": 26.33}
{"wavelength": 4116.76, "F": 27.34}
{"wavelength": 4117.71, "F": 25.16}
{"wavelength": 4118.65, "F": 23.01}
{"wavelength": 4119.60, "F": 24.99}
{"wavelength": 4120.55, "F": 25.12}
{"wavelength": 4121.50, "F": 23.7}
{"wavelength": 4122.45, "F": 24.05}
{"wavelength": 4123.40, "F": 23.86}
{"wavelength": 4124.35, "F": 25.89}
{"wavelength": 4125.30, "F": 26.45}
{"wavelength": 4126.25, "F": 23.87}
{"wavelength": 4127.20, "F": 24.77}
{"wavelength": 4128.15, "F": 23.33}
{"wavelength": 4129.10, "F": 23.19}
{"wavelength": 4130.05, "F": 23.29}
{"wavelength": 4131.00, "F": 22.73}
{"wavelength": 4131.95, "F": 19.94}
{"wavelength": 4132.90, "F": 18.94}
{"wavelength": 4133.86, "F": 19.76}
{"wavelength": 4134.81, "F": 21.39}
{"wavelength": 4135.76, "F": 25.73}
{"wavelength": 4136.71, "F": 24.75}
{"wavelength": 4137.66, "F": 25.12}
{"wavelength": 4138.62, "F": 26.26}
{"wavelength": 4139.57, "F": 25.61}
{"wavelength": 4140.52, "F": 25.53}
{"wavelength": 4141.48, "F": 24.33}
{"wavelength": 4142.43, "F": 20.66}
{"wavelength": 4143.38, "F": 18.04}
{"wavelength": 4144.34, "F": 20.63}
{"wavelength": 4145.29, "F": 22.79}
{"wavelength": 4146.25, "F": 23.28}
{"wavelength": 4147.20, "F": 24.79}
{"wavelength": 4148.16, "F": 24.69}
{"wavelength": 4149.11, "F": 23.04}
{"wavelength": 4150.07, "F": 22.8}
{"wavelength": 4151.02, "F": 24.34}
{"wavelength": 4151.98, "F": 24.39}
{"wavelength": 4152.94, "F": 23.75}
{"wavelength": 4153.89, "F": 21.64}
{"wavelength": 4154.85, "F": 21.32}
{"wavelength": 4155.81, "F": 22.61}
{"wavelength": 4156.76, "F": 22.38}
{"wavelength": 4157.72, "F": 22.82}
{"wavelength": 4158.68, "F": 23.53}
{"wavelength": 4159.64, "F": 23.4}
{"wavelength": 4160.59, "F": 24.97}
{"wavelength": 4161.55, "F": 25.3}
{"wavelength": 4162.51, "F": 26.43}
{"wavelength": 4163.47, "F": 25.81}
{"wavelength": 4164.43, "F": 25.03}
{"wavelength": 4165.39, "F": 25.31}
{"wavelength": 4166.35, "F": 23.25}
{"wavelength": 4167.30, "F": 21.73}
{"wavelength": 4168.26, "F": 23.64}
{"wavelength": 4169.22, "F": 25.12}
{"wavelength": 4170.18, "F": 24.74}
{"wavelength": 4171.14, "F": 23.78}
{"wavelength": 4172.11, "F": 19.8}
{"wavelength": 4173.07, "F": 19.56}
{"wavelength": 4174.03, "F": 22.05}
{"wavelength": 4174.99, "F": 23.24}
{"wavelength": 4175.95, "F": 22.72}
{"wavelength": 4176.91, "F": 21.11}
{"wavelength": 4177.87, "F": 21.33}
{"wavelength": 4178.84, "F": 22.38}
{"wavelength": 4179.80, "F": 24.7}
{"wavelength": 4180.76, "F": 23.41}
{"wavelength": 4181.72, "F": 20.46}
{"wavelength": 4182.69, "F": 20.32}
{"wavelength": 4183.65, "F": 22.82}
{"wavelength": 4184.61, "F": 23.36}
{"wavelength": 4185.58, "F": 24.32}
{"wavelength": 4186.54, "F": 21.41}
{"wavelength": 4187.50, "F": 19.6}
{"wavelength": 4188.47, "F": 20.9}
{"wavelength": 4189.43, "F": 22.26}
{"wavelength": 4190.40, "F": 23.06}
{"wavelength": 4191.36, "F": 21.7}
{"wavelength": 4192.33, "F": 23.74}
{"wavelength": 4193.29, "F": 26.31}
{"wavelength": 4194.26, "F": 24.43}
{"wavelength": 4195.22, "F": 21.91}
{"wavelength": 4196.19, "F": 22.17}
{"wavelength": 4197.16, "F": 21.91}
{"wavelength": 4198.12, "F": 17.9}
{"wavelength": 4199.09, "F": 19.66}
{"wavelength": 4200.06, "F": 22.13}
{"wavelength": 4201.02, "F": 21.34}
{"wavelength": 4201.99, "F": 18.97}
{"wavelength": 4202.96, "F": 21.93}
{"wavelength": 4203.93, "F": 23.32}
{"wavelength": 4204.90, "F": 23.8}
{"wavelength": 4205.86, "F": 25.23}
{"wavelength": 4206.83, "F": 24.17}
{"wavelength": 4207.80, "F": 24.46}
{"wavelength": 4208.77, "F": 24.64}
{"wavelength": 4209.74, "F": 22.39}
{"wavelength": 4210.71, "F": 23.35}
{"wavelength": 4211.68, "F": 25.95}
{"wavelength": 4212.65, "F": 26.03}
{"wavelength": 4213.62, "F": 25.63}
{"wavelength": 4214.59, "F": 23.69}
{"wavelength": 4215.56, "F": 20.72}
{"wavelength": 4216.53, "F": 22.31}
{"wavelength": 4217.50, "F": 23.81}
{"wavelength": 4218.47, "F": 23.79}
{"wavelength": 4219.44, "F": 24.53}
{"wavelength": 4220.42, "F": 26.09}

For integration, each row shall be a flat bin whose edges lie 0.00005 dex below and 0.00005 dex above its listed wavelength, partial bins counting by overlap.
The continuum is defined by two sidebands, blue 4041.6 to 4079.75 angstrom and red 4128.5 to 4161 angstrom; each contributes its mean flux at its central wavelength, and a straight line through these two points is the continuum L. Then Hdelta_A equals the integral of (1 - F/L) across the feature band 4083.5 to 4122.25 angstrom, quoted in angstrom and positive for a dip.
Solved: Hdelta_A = -2.7 angstrom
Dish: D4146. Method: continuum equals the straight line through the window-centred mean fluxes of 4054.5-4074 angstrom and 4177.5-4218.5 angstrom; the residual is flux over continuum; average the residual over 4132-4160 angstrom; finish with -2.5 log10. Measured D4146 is -0.05 mag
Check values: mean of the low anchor 20.8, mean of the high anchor 22.7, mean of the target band 23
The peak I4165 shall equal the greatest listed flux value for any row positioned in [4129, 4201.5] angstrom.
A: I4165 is 26.43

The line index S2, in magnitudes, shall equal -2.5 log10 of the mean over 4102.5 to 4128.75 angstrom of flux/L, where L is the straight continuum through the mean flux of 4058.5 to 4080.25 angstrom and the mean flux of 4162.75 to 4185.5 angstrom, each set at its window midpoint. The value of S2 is -0.12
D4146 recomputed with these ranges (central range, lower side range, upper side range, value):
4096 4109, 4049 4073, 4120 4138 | 0.054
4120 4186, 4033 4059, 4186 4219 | -0.042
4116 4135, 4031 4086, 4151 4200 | -0.072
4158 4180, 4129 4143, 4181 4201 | -0.044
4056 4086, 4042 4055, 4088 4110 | 0.039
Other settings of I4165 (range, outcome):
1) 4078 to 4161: 27.55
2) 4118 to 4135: 26.45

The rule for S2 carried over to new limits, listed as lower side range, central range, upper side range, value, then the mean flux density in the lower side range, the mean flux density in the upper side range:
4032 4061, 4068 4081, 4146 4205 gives 0.030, 21.5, 22.8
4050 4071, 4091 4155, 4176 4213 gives -0.059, 21.5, 22.6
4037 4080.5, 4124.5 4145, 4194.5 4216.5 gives -0.052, 21.2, 22.8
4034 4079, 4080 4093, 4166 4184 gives -0.135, 21.1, 22.4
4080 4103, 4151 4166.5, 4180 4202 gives -0.074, 22.9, 22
